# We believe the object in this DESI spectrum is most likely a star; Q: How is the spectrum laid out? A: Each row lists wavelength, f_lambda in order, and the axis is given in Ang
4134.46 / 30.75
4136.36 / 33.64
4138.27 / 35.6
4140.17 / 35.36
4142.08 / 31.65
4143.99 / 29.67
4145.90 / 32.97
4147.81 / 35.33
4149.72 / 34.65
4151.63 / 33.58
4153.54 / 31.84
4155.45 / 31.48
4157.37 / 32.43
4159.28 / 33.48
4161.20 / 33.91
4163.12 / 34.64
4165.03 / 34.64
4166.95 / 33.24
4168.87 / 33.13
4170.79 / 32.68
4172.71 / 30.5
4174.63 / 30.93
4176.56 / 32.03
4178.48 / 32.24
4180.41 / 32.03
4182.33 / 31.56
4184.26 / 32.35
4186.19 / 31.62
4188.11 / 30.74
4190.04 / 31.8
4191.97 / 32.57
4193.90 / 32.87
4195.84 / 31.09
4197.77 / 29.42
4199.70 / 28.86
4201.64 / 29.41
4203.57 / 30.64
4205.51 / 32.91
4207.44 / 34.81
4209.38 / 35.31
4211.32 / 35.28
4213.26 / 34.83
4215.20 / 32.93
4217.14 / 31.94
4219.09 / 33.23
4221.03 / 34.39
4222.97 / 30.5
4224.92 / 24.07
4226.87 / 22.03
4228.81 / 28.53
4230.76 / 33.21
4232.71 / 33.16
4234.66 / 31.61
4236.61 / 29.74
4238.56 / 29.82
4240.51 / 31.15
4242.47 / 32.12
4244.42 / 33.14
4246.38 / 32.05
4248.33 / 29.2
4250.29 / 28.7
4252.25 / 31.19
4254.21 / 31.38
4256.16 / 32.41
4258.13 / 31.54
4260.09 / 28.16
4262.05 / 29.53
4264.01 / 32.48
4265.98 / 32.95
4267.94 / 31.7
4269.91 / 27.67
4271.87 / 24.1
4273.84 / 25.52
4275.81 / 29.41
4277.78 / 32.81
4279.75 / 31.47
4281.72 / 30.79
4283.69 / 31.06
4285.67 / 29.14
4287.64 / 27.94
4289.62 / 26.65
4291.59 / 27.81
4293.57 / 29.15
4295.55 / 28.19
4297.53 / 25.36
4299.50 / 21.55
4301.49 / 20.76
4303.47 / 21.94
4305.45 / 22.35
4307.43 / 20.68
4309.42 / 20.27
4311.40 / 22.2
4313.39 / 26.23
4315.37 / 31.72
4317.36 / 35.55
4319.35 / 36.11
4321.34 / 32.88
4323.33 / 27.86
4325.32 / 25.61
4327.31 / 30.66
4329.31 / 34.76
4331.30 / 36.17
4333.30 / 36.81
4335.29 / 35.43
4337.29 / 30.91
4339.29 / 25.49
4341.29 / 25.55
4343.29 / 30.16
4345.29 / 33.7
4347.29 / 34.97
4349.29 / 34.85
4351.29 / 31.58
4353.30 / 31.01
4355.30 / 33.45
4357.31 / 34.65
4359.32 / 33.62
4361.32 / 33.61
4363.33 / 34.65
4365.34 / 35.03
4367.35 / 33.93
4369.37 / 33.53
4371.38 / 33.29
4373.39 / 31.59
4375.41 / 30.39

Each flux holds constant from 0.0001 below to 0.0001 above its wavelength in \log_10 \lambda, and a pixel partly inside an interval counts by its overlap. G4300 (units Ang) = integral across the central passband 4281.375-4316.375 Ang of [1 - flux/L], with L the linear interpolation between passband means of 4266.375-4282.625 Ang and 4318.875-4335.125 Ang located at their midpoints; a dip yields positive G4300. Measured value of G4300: 5.8 Ang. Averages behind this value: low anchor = 29.3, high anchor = 32.6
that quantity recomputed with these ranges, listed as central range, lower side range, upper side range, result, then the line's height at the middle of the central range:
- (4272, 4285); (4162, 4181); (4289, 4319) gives -1.4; 26.9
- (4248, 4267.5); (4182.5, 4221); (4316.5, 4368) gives 1.0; 32.4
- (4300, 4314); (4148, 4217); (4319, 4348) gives 4.3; 31.8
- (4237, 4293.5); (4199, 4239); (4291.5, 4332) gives -1.2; 29.4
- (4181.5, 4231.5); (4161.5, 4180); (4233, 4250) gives 0.7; 31.9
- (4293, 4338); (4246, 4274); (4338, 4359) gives 3.8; 31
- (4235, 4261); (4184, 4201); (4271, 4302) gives -1.5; 29.1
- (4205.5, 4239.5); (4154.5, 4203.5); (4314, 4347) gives 0.4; 31.9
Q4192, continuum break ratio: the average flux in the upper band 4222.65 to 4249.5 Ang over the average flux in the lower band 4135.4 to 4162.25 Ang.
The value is 0.90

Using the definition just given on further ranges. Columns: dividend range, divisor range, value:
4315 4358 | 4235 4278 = 1.07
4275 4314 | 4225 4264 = 0.86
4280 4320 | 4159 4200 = 0.83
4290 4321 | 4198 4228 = 0.83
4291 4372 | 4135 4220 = 0.92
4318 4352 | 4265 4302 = 1.14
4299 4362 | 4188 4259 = 0.95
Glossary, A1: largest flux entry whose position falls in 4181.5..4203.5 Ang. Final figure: 32.87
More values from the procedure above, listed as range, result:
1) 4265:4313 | 32.95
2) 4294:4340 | 36.81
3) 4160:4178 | 34.64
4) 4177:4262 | 35.31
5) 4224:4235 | 33.21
